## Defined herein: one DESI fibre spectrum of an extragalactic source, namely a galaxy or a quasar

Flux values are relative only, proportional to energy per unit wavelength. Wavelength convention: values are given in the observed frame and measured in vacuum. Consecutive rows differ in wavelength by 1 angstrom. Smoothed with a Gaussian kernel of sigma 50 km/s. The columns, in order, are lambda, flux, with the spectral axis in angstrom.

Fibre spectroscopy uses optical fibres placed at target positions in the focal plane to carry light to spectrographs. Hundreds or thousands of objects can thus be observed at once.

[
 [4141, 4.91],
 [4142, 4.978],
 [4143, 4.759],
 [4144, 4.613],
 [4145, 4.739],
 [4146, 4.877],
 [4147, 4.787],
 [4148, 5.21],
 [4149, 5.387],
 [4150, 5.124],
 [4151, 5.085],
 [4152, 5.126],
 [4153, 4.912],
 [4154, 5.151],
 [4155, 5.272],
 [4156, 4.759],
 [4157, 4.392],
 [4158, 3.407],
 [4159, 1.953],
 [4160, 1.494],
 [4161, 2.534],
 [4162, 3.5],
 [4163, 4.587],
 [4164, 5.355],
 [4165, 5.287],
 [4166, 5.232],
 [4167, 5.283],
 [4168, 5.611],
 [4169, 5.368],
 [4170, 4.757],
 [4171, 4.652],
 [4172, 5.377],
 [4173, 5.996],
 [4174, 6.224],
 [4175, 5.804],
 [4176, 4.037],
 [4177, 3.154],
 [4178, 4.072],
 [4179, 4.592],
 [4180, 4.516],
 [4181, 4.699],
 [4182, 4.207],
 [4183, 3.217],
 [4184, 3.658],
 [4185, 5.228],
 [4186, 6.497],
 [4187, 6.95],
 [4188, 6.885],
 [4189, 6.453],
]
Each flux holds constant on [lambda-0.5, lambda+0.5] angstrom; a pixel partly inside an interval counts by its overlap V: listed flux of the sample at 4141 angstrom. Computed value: 4.91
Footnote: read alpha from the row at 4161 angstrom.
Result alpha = 2.534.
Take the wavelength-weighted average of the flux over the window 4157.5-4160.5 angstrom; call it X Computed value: 2.28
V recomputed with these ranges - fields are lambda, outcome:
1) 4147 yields 4.787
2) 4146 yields 4.877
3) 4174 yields 6.224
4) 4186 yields 6.497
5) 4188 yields 6.885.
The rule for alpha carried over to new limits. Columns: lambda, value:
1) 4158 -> 3.407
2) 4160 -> 1.494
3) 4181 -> 4.699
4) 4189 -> 6.453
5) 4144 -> 4.613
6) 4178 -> 4.072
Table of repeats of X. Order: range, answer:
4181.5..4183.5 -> 3.71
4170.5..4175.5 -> 5.61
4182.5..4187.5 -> 5.11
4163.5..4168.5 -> 5.35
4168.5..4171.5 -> 4.93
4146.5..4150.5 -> 5.13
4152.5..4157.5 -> 4.9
